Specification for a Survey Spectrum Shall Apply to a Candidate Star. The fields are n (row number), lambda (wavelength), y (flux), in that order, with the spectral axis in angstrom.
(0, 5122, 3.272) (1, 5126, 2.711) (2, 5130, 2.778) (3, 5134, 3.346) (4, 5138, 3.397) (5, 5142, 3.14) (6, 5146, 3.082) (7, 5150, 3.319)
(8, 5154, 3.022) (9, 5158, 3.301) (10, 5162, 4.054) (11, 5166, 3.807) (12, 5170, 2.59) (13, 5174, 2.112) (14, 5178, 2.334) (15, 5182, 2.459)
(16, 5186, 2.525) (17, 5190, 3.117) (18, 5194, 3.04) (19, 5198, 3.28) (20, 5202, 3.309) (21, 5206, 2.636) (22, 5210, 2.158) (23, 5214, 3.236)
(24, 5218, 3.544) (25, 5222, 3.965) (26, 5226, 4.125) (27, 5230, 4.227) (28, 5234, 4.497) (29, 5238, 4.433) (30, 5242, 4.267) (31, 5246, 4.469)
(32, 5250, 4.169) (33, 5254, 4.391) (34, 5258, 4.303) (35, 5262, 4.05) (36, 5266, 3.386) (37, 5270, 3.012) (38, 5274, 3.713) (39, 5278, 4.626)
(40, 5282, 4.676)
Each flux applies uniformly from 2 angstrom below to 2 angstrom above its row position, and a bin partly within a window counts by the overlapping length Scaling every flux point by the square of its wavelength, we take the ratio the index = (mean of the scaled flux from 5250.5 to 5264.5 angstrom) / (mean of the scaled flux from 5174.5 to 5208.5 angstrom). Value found 1.54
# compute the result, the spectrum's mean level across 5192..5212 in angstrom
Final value 2.88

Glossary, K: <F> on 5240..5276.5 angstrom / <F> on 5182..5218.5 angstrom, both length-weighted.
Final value 1.36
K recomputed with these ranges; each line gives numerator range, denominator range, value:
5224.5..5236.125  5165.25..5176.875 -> 1.59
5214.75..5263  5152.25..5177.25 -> 1.35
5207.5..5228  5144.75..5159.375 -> 1.06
